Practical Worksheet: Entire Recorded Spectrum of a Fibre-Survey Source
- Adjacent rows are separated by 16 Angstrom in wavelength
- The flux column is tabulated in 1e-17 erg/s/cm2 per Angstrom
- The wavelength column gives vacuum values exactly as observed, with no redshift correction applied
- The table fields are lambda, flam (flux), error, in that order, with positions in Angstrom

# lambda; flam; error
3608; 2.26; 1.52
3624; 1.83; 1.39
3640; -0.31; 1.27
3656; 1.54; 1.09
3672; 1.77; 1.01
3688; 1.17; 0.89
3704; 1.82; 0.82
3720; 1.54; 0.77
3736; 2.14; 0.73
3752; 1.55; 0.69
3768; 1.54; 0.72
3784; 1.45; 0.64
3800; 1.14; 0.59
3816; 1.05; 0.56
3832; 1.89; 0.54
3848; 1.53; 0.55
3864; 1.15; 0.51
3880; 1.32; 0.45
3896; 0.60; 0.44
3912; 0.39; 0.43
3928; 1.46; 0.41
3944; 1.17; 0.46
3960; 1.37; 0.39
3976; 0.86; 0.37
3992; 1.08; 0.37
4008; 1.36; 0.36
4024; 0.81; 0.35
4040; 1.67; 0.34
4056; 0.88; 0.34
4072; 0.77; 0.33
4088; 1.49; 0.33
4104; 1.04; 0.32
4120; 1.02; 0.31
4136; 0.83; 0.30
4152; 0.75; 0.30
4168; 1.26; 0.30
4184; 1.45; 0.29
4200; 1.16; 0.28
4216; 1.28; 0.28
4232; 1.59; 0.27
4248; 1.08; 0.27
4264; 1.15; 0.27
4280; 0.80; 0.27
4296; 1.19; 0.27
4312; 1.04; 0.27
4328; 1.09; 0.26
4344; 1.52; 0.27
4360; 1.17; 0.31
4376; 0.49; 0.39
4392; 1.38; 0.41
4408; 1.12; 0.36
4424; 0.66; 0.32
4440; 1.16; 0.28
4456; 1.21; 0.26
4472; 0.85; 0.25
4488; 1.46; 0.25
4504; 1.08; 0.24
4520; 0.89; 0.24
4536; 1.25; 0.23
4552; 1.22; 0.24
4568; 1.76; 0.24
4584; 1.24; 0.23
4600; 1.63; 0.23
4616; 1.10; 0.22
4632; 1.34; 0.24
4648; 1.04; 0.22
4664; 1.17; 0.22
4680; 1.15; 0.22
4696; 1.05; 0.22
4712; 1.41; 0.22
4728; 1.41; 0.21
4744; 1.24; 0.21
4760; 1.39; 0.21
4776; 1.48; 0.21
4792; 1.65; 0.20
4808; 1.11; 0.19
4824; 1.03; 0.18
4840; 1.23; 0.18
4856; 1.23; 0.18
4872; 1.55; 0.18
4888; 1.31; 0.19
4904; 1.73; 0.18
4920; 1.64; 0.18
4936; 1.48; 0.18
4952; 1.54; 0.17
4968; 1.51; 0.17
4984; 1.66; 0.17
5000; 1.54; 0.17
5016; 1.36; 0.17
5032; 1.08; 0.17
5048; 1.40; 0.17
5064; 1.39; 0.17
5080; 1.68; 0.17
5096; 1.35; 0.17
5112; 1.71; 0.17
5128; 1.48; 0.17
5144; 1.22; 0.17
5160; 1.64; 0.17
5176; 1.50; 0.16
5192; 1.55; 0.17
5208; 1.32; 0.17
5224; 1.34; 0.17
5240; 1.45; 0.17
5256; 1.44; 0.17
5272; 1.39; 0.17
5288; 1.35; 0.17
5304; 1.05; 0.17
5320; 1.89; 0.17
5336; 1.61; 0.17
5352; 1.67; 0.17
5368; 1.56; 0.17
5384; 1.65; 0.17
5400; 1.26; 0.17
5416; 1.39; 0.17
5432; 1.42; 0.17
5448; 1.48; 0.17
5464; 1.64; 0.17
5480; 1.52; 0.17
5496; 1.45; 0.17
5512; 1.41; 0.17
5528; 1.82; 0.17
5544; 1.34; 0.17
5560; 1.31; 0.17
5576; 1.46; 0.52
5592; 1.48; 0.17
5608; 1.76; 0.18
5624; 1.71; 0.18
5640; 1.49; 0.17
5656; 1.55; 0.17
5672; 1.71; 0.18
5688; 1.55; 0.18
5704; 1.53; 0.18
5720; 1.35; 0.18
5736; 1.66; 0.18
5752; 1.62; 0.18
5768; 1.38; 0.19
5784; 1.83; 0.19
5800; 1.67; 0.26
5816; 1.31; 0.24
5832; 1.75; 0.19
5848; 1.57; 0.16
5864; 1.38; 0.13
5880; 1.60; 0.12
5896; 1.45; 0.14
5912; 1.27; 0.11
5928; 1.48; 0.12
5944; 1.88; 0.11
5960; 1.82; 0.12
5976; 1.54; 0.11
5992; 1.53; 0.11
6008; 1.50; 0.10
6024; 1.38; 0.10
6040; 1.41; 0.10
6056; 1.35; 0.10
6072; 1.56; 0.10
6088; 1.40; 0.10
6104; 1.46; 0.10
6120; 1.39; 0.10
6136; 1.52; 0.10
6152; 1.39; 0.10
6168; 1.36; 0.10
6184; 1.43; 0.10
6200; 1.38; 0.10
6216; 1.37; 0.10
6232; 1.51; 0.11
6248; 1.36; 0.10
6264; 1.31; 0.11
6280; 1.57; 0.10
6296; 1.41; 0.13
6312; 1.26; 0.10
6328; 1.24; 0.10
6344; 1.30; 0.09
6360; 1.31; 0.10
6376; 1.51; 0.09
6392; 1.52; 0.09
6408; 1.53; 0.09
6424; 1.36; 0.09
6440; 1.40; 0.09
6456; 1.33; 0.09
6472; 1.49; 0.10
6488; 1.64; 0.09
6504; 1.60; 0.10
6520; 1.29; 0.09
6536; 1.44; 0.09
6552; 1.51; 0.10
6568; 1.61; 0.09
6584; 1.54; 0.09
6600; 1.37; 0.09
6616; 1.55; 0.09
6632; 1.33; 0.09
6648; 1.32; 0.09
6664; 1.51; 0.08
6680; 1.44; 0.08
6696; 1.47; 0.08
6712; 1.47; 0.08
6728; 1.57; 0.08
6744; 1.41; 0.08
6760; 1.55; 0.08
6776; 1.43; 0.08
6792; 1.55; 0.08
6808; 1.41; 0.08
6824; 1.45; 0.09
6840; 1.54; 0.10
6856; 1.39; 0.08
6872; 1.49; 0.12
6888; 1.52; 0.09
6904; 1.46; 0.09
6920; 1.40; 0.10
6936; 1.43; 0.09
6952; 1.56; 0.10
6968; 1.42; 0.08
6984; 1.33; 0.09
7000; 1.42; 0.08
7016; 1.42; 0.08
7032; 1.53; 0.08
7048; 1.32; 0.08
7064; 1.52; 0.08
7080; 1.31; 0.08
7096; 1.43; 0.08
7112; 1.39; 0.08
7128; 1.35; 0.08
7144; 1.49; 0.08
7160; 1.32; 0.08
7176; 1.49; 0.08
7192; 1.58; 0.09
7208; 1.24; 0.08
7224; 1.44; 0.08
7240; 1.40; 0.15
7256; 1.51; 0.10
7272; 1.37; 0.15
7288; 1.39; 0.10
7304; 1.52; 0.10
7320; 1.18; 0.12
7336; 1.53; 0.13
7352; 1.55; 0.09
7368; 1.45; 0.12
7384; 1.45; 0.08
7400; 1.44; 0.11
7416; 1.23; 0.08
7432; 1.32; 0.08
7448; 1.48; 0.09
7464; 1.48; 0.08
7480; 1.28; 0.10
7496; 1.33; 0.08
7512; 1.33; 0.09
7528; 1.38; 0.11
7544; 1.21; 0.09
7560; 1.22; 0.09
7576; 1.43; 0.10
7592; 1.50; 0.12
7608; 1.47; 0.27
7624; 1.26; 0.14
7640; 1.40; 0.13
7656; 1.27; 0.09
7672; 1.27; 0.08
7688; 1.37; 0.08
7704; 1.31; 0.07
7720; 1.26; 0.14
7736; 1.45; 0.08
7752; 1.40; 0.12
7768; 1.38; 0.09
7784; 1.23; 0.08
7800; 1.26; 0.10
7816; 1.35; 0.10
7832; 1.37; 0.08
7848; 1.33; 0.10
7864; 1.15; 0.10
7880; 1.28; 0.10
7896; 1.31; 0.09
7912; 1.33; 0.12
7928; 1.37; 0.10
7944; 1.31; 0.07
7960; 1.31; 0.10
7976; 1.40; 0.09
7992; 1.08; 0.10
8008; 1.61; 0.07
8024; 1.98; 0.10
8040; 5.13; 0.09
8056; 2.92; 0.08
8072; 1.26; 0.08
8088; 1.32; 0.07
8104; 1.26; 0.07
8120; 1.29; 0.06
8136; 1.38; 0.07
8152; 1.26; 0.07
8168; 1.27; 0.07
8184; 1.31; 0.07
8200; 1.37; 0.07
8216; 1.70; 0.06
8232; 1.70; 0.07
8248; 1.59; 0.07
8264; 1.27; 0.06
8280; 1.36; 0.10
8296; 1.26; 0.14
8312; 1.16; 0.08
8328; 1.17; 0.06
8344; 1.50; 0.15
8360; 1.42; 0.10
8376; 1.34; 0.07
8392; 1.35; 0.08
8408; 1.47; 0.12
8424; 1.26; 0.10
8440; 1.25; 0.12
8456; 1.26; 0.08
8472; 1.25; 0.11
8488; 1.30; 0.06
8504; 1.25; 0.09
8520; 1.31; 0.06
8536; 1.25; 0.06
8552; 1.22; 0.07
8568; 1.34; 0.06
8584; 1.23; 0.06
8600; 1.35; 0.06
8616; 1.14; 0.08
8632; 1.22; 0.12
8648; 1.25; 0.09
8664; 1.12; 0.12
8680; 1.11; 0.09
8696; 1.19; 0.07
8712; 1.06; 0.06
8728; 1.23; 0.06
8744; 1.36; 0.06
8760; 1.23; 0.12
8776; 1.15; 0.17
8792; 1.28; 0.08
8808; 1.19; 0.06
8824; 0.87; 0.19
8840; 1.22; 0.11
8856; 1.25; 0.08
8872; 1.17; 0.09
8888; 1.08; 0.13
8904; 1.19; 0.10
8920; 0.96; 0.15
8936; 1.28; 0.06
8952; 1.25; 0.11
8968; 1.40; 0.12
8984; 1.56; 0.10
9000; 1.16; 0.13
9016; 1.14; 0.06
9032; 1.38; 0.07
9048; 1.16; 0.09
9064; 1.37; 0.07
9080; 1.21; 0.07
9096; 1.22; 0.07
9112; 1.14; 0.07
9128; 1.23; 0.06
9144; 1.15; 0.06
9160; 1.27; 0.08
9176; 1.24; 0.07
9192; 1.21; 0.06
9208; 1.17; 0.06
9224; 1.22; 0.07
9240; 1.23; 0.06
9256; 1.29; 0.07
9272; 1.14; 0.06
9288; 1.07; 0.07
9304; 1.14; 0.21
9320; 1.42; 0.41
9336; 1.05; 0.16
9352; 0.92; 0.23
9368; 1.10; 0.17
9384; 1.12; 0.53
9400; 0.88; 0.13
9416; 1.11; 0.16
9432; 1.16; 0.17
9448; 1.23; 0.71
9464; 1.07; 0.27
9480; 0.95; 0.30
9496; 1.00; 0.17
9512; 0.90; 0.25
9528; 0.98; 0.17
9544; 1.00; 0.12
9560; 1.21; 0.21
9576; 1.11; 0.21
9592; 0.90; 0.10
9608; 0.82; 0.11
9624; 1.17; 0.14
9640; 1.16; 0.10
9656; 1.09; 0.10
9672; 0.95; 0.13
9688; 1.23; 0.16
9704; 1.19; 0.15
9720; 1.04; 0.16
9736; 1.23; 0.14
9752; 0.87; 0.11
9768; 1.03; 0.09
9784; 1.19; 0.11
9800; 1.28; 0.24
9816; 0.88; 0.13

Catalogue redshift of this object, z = 0.224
